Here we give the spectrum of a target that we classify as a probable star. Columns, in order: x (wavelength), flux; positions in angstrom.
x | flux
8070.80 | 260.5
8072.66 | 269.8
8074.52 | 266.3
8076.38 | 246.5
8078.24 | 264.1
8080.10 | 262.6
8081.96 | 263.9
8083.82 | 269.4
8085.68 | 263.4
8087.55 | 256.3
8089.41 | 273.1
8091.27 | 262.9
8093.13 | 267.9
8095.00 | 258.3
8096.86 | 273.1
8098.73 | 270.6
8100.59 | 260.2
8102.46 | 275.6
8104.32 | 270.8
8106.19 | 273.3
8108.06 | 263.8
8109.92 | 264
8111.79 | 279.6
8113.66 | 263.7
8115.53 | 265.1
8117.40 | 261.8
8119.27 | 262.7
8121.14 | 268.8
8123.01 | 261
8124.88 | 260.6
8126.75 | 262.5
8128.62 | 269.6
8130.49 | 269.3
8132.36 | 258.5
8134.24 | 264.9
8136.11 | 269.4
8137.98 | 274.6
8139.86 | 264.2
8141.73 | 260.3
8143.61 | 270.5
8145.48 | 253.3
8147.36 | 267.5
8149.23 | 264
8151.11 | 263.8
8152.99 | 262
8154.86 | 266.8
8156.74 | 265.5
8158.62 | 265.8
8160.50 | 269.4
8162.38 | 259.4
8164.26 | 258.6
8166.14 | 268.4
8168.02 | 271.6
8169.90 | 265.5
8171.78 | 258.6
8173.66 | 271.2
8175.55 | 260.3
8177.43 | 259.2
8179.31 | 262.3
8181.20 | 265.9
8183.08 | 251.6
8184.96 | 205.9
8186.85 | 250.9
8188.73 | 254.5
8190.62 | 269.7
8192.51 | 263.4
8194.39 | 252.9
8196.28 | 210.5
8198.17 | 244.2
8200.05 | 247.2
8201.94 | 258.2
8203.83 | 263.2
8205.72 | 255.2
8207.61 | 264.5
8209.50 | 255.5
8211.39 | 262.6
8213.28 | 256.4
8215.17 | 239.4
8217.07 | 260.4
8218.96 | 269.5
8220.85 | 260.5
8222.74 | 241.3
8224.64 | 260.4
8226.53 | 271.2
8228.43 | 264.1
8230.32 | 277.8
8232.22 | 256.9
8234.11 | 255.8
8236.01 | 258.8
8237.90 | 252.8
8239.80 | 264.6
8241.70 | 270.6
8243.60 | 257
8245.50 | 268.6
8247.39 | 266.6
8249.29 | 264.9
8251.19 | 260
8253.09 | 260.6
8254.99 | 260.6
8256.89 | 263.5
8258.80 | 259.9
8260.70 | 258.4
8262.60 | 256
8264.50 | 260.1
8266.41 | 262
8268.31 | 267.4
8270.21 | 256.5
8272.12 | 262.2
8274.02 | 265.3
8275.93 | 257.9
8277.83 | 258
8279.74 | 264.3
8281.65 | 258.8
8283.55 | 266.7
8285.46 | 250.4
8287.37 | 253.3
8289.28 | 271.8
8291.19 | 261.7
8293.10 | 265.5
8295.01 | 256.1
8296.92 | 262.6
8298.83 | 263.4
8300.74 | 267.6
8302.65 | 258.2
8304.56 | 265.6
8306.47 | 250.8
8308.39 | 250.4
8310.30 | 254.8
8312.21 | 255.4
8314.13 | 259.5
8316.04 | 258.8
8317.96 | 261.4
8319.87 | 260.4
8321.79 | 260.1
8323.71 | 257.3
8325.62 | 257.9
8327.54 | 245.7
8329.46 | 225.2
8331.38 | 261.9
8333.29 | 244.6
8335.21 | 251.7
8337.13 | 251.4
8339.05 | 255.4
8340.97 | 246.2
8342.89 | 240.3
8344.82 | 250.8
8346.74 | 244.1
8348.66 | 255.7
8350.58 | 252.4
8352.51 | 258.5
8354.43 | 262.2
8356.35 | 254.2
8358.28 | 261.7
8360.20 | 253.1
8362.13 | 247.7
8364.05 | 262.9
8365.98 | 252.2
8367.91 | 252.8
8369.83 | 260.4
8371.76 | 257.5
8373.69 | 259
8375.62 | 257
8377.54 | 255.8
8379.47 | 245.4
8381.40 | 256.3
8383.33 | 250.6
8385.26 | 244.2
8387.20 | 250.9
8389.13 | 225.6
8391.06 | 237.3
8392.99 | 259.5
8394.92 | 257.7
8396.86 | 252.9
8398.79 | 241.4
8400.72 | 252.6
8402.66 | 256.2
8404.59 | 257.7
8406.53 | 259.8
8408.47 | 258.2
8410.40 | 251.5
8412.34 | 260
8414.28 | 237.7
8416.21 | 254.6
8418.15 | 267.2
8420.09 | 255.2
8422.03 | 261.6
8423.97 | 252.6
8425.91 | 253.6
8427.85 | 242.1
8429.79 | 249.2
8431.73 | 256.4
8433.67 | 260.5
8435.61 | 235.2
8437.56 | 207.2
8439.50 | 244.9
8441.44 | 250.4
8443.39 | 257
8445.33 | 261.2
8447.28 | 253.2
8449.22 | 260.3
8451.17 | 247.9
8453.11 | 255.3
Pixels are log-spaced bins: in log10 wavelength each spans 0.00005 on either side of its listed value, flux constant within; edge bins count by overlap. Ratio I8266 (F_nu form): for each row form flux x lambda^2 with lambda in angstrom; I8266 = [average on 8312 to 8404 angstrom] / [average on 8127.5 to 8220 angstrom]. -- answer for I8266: 1.0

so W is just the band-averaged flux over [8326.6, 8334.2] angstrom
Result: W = 244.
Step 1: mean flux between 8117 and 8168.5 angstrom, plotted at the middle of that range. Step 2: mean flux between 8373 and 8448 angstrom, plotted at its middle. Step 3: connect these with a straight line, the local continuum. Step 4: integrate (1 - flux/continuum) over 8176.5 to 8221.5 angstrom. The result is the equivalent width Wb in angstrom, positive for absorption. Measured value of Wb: 1.5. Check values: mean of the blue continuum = 265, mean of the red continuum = 251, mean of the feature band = 253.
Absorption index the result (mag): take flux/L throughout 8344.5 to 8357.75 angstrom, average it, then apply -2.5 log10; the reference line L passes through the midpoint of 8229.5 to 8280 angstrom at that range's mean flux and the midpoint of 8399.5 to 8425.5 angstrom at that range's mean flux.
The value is 0.015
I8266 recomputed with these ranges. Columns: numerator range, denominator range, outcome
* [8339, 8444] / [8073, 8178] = 1.01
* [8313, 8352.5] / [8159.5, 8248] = 1.01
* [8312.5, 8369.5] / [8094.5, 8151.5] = 1.00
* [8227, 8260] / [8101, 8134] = 1.02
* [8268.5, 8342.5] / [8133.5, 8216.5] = 1.03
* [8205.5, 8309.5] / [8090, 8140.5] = 1.01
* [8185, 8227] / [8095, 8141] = 0.97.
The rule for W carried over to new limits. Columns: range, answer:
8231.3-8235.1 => 257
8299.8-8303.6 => 263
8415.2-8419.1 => 261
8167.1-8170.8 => 269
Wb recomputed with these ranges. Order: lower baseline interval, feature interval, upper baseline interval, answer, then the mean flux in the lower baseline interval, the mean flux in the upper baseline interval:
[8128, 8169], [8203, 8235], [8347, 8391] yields 0.2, 265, 253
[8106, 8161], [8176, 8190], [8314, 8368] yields 0.6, 265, 253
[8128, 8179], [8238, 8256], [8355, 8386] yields -0.2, 265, 255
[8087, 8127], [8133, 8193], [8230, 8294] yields 0.6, 266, 261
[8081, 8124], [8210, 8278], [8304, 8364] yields -0.6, 266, 253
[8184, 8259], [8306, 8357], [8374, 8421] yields 0.2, 257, 252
